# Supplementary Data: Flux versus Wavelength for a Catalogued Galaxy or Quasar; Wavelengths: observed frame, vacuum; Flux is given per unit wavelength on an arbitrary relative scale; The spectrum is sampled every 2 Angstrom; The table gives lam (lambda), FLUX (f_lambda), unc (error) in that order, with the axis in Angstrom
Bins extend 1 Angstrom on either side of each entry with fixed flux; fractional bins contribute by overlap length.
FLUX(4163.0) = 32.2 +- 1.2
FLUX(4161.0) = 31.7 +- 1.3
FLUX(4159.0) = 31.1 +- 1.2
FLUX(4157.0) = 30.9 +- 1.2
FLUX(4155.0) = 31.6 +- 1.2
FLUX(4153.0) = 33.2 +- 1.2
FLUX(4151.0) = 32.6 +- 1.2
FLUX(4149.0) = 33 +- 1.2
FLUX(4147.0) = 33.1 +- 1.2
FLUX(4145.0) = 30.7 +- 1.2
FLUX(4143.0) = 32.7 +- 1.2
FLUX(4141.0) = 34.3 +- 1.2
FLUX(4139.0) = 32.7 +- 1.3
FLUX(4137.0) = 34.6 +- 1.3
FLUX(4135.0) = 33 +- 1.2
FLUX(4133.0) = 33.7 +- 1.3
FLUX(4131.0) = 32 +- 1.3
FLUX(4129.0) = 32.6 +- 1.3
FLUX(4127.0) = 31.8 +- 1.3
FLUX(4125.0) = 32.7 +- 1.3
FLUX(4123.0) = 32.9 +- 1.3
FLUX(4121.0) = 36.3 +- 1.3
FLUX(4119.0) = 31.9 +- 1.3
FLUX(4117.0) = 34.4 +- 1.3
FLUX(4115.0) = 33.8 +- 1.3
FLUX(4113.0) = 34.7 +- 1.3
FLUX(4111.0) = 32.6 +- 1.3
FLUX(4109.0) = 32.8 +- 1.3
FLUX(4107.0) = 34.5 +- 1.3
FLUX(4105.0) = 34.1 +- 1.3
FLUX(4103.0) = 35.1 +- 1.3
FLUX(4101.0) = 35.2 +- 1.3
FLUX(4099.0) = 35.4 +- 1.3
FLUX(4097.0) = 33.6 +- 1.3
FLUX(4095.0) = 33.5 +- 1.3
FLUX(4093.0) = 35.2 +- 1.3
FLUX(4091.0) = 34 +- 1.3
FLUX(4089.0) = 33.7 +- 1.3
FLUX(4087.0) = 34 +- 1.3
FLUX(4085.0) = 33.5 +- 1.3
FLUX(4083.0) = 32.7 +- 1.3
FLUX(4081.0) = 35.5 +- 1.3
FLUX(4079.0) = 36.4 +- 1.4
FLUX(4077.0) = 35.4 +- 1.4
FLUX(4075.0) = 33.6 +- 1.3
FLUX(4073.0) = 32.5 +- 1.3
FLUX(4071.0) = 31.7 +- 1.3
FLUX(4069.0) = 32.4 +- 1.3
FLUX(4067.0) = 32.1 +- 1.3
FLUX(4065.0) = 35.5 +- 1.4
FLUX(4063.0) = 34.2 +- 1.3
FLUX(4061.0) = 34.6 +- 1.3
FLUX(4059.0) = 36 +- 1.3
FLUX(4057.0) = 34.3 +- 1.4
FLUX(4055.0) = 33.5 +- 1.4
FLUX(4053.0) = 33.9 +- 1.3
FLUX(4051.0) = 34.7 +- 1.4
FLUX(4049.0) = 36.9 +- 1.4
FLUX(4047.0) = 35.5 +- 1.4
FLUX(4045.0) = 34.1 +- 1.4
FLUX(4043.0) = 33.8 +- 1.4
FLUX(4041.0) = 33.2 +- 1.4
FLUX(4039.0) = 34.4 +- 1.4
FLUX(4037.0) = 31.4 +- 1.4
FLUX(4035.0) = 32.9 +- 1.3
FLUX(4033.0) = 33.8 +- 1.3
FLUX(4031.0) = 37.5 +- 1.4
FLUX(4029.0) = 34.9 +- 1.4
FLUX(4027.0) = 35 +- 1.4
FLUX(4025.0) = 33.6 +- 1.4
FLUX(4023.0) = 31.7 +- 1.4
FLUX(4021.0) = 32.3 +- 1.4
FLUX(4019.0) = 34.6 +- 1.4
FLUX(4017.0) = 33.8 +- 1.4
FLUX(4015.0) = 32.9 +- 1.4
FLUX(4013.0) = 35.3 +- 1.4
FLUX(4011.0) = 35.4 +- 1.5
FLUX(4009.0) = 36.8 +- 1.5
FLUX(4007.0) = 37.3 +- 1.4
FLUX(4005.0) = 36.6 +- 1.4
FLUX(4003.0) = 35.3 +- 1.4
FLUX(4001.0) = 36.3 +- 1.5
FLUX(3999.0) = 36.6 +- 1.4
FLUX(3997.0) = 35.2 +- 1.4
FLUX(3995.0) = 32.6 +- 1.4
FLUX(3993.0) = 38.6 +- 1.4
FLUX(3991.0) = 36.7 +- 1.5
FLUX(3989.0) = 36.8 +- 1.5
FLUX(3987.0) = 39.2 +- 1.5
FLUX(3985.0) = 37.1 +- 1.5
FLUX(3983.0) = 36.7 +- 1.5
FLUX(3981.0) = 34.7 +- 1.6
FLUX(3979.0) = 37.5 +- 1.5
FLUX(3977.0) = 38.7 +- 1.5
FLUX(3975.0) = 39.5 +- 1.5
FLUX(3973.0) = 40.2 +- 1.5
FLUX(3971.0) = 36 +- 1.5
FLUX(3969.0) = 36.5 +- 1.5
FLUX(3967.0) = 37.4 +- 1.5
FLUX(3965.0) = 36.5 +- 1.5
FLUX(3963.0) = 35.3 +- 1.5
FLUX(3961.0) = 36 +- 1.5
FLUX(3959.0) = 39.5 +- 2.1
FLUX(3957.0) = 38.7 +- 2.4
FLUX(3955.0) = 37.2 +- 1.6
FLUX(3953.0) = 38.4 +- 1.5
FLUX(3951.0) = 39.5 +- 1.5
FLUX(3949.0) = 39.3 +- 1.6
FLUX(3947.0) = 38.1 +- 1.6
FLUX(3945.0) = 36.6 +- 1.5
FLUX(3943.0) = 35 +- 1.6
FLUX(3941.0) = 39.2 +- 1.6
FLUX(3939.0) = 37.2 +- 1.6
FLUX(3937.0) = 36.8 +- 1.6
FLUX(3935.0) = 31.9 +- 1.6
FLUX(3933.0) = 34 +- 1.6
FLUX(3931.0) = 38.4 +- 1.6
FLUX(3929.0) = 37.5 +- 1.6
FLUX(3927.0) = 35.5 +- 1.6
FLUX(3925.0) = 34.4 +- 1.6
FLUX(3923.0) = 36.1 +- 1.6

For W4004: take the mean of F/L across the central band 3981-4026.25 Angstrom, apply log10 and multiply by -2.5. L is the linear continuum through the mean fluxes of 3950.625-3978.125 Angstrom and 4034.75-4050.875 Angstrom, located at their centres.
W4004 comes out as 0.014 mag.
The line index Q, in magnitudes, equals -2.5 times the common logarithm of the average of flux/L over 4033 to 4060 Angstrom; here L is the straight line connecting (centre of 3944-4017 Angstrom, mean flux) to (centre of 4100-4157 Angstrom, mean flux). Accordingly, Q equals 0.03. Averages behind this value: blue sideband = 36.9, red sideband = 33.3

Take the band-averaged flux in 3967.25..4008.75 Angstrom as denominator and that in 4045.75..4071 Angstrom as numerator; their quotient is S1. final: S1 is 0.93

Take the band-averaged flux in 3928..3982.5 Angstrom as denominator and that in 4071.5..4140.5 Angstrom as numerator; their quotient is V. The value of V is 0.91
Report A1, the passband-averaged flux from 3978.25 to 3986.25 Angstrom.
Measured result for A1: 36.6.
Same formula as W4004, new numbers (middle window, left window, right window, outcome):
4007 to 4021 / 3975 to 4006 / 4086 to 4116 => 0.04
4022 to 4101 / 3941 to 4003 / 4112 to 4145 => 0.03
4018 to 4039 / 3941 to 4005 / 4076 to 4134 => 0.06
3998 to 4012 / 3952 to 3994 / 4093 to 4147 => 0.01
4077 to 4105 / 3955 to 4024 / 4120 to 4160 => -0.02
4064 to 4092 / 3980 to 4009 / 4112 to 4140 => 0.02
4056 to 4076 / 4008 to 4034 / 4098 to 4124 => 0.02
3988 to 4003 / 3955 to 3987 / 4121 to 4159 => 0.02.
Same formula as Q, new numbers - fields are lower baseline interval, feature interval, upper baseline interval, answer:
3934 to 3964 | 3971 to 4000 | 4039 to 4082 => -0.025 mag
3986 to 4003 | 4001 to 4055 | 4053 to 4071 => 0.020 mag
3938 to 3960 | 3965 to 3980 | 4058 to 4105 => -0.015 mag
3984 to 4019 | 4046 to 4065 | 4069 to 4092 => -0.011 mag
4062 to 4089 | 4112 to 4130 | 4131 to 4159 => -0.012 mag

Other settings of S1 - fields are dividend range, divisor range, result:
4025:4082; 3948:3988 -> 0.91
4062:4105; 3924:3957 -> 0.92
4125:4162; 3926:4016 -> 0.88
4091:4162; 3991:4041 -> 0.96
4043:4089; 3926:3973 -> 0.92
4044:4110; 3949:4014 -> 0.92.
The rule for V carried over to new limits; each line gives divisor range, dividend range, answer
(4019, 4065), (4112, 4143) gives 0.98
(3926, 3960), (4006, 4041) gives 0.92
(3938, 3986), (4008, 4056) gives 0.91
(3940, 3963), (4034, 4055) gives 0.90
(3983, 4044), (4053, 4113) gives 0.97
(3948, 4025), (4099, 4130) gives 0.92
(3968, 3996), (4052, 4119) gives 0.92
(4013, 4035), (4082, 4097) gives 0.99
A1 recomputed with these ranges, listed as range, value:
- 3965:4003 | 37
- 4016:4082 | 34.1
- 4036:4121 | 34.1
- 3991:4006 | 35.9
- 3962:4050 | 35.6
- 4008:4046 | 34.1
